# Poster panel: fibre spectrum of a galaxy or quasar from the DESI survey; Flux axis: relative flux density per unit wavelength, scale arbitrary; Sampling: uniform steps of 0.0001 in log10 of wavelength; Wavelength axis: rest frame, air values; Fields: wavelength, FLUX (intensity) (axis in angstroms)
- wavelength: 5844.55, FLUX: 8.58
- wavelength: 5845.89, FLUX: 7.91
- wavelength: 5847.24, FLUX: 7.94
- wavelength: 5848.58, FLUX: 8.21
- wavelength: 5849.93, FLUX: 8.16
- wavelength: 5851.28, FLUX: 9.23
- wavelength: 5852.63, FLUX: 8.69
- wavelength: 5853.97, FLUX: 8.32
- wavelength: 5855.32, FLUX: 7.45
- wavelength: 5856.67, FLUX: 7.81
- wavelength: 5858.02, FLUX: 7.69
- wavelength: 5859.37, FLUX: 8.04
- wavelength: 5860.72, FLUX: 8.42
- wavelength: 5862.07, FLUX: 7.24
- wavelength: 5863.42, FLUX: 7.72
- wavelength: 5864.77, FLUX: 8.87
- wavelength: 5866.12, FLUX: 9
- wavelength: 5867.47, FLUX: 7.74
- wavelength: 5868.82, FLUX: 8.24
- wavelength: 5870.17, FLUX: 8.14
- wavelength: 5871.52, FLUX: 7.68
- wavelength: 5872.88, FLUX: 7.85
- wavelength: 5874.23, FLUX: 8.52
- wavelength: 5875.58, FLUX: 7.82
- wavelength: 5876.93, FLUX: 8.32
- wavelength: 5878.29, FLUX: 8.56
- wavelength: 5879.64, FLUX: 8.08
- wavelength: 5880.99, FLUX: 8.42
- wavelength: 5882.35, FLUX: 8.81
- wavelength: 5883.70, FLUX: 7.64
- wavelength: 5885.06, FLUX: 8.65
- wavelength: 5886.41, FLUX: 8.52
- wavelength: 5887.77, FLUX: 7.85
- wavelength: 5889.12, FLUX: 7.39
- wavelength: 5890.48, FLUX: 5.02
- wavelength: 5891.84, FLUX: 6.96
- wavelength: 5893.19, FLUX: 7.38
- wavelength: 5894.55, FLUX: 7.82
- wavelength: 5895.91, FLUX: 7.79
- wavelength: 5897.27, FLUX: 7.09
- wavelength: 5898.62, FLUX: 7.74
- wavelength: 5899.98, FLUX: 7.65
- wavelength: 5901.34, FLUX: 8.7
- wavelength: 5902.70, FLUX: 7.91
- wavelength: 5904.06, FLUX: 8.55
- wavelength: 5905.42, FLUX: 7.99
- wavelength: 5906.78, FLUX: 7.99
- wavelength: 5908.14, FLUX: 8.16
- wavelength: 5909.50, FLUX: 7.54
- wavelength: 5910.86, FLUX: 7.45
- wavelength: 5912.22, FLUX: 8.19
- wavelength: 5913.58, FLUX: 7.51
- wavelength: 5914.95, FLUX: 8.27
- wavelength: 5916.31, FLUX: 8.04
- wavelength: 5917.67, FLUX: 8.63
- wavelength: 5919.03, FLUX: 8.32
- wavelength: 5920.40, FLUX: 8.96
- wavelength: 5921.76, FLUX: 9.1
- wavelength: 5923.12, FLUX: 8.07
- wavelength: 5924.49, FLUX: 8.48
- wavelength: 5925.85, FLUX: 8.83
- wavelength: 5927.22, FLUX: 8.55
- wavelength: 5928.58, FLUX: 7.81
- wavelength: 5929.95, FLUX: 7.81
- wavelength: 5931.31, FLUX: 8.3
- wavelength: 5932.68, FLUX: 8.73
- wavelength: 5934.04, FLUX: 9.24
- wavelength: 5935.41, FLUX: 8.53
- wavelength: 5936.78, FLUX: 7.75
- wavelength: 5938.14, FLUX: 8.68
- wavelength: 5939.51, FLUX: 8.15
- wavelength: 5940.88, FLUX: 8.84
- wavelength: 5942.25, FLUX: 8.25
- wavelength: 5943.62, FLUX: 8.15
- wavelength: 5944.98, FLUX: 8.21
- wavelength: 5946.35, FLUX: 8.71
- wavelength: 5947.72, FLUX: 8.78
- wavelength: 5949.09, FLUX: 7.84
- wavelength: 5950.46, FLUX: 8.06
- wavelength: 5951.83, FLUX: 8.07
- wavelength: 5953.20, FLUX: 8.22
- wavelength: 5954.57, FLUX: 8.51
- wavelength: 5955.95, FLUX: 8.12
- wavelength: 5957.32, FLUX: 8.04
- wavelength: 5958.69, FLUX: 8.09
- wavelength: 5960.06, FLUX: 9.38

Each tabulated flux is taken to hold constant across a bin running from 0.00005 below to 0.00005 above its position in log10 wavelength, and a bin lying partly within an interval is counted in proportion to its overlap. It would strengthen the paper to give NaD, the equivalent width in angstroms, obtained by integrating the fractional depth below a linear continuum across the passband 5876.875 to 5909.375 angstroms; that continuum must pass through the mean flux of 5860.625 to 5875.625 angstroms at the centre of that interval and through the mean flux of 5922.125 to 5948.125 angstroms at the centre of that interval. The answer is 1.4 angstroms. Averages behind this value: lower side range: 8.1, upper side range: 8.42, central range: 7.86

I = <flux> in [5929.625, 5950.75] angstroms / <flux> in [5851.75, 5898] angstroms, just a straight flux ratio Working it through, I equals 1.06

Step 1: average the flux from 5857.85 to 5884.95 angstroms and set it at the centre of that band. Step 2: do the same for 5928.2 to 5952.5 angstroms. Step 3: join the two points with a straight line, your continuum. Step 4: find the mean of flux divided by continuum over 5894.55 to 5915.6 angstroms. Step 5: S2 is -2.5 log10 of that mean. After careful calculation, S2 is 0.047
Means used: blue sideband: 8.16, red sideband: 8.34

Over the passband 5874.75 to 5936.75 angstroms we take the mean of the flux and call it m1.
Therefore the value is 8.07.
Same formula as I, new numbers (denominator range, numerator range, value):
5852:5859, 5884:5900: 0.94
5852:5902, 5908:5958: 1.05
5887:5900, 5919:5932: 1.16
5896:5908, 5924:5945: 1.06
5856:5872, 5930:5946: 1.05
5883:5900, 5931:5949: 1.13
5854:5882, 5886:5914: 0.95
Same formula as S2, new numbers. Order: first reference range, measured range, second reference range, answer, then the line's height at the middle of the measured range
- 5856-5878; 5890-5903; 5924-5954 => 0.11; 8.19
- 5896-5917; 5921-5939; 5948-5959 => -0.06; 8.03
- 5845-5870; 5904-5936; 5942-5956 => -0.01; 8.23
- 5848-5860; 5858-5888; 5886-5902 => -0.05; 7.84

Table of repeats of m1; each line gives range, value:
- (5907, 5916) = 7.87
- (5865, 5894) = 7.95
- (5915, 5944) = 8.44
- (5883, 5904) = 7.64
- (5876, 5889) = 8.27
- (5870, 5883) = 8.22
